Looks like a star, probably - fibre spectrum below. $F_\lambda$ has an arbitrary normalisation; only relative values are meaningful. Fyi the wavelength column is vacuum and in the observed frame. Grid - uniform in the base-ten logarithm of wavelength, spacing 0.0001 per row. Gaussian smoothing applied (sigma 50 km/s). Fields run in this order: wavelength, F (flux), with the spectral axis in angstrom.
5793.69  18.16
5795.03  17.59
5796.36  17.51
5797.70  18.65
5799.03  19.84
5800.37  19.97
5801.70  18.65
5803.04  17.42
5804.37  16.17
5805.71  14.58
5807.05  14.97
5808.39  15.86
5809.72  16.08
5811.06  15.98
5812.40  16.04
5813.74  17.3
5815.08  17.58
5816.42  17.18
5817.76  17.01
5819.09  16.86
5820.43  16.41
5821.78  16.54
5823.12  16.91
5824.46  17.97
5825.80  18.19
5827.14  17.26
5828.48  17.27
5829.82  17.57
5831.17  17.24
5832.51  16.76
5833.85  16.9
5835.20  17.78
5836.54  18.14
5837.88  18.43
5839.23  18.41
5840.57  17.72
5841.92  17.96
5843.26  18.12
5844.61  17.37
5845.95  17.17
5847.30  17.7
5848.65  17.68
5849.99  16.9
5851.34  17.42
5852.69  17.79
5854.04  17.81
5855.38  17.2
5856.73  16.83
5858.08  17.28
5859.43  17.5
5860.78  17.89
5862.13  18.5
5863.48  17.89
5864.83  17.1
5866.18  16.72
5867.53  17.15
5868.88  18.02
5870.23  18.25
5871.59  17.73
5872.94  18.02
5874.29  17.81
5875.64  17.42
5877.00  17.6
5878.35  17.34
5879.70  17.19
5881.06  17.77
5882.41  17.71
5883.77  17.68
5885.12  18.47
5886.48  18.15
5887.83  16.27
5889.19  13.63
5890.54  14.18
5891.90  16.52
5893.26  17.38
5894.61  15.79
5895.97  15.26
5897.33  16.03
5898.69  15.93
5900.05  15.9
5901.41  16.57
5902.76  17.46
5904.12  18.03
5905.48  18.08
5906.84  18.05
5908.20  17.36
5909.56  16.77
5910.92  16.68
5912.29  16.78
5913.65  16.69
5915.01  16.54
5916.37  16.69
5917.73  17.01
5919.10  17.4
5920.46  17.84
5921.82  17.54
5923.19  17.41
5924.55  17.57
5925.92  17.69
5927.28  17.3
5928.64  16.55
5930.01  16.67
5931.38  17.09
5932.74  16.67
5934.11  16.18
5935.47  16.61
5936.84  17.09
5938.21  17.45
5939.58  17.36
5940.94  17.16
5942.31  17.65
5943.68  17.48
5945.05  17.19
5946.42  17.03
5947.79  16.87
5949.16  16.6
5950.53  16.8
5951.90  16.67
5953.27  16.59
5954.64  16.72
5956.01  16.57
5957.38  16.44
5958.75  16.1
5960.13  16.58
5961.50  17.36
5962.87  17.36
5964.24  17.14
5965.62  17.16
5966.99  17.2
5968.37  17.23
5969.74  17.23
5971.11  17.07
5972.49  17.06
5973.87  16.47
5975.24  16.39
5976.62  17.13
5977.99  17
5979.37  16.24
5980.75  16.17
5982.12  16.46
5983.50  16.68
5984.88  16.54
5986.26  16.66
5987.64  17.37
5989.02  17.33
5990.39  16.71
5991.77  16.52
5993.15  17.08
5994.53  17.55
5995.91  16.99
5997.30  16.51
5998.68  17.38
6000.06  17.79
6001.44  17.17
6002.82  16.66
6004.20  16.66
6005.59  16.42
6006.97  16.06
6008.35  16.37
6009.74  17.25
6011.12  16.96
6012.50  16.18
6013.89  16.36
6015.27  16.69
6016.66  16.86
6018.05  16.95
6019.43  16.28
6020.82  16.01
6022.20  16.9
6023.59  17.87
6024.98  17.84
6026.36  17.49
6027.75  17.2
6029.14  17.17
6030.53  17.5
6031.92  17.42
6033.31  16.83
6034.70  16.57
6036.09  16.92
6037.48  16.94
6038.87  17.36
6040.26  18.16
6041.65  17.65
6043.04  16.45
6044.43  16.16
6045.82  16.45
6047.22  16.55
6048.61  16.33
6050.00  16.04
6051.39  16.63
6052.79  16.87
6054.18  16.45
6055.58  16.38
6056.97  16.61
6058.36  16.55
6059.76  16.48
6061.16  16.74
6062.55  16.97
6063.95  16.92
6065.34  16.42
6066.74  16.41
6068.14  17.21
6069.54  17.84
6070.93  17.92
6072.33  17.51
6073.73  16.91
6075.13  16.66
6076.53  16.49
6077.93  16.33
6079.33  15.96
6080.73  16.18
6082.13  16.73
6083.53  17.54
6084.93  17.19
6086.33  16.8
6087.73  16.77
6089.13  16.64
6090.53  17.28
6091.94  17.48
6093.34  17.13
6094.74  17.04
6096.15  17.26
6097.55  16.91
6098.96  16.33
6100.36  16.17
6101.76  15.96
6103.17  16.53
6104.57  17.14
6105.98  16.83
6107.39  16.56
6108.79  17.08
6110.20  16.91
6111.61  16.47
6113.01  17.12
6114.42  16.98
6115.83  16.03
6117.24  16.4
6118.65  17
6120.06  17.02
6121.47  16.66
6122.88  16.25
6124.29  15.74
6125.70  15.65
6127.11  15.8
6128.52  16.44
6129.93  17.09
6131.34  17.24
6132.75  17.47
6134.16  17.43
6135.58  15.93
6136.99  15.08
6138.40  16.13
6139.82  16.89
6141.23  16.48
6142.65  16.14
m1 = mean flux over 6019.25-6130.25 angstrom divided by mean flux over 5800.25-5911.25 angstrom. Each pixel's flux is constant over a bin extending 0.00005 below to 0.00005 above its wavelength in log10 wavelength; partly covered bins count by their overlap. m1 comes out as 0.98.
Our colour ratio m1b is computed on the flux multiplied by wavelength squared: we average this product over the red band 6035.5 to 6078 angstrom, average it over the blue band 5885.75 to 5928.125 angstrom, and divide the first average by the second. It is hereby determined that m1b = 1.05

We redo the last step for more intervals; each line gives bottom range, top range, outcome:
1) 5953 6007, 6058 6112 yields 1.03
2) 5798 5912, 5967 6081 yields 1.04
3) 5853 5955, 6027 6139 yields 1.04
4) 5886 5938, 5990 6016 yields 1.03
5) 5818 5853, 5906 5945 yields 1.01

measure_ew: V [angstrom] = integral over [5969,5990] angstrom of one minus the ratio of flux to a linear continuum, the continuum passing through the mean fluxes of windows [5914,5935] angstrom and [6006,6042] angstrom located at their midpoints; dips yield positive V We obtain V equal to 0.29 angstrom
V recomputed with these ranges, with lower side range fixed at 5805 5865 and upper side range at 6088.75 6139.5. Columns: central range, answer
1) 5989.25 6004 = -0.13 angstrom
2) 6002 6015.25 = 0.24 angstrom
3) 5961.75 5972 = -0.15 angstrom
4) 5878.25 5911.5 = 0.58 angstrom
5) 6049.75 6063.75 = 0.13 angstrom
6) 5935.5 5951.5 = -0.12 angstrom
